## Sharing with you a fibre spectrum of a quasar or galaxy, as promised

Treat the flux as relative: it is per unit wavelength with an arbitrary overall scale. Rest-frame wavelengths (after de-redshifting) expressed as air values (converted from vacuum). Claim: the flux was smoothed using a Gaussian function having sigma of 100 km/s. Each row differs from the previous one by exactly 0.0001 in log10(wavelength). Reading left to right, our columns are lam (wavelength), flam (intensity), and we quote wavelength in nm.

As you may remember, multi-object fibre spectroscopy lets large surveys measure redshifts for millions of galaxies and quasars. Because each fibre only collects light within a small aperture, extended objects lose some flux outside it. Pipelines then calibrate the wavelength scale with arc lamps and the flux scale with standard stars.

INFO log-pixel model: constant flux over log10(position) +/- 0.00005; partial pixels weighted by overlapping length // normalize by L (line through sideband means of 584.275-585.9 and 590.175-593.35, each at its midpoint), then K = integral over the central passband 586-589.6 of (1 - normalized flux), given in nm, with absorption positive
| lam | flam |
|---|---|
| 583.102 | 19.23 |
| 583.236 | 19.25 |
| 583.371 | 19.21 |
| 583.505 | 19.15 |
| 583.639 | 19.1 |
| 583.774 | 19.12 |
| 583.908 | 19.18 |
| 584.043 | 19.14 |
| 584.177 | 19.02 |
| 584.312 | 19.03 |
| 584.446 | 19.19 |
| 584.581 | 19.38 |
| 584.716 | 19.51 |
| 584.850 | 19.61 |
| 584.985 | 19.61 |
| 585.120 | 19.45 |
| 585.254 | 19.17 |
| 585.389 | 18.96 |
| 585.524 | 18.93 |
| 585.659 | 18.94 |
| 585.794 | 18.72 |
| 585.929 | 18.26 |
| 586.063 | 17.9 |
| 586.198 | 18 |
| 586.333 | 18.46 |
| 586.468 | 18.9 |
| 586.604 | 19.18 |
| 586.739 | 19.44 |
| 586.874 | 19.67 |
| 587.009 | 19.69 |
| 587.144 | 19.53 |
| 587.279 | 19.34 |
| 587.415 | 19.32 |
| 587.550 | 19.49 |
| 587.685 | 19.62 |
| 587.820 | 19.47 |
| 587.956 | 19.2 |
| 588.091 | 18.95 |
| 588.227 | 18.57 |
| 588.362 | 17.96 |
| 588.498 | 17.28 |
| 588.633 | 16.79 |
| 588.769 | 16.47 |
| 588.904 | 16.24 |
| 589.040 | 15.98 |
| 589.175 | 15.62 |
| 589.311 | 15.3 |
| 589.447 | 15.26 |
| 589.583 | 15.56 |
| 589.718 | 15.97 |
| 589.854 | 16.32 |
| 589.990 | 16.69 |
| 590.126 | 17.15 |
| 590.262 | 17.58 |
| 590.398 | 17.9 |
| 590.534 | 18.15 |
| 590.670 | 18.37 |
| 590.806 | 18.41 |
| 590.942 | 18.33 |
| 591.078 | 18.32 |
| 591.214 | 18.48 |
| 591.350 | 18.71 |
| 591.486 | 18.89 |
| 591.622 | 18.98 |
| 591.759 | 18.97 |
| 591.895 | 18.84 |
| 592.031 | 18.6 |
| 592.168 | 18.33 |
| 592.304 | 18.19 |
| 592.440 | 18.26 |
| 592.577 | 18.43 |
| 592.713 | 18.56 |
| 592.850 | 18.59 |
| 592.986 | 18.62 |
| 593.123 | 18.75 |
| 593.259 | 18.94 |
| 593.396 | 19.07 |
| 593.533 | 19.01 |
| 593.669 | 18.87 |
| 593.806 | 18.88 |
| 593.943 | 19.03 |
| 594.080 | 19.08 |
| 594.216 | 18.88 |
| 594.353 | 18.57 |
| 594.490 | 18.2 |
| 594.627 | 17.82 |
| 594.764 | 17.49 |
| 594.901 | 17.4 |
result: 0.158 nm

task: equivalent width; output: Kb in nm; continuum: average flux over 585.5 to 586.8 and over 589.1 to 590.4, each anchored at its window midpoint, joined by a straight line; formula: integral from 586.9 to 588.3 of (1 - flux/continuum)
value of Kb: -0.129 nm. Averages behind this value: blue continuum 18.7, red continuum 16.3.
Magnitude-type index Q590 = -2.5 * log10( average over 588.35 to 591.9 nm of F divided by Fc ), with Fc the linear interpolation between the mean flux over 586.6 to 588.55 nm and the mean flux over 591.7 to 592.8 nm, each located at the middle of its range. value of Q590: 0.09 mag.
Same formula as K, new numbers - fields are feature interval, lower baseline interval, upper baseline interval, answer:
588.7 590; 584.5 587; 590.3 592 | 0.193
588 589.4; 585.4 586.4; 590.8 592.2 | 0.123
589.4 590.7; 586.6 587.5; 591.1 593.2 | 0.143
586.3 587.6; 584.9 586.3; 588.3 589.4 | -0.111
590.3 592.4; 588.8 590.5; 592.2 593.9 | -0.117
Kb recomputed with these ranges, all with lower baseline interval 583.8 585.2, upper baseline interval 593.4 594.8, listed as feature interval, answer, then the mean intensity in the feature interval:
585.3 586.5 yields 0.04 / 18.6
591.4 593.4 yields 0.01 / 18.7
